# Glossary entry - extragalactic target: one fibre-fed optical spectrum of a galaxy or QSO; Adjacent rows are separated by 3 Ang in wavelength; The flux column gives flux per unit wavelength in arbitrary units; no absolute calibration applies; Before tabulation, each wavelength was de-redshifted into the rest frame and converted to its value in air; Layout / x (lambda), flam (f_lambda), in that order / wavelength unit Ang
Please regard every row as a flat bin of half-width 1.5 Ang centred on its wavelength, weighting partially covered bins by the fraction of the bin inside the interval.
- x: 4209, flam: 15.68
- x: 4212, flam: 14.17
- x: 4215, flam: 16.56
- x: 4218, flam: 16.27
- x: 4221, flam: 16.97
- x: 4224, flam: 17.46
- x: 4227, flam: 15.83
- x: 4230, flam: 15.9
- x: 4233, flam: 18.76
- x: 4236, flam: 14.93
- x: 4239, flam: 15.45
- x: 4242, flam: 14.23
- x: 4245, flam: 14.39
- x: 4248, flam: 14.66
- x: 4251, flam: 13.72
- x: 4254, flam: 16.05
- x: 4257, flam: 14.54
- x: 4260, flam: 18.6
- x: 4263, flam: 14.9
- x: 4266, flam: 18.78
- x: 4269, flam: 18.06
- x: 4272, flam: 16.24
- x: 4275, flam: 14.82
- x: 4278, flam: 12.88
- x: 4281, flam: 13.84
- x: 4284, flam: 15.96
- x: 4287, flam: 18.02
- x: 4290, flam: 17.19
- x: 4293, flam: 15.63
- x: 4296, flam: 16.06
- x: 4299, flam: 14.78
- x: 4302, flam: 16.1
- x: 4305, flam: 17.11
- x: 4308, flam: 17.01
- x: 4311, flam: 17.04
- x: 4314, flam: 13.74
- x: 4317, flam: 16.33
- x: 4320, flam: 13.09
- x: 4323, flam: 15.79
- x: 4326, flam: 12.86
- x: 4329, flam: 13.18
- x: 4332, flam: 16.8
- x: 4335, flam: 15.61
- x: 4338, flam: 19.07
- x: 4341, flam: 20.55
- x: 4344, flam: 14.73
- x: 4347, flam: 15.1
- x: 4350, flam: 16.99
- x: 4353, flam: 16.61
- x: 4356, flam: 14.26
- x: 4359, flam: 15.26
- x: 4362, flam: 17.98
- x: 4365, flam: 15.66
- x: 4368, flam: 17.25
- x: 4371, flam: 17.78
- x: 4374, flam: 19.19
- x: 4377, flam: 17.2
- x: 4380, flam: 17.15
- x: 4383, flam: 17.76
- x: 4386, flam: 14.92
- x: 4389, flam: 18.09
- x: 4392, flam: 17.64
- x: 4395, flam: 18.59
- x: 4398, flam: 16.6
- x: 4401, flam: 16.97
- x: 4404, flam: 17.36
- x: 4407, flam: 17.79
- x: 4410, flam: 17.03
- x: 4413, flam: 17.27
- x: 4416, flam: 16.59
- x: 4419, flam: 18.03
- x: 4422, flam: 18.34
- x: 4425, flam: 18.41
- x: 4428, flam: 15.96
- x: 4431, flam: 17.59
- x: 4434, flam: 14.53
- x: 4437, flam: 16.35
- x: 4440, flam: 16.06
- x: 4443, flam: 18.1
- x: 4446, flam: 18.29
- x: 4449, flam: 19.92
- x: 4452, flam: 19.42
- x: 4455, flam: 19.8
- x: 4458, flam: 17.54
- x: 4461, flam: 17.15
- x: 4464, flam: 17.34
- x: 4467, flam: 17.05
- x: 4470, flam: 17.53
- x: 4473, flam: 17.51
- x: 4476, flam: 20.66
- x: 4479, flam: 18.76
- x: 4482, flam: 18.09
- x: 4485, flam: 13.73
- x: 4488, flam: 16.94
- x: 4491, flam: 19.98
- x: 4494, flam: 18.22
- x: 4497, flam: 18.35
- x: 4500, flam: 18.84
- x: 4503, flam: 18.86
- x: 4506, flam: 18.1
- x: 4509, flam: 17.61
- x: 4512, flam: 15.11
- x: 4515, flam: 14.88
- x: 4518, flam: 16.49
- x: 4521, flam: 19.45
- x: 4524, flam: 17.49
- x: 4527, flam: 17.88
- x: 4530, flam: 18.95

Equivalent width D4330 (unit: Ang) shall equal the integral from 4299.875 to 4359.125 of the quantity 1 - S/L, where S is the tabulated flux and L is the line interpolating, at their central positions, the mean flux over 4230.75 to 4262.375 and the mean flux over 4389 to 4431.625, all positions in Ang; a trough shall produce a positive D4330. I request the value 2.3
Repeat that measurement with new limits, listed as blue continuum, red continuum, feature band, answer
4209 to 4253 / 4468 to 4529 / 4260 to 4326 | 1.1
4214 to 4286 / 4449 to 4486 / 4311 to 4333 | 2.5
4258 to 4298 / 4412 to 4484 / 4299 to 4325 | 1.3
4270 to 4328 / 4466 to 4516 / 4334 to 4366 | -1.0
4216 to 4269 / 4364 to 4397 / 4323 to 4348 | 1.4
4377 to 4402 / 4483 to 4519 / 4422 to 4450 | 0.0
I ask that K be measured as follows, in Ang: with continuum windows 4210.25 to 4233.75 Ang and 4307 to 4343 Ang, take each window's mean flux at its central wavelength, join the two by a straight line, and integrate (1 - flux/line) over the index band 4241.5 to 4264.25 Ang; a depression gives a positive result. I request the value 1.5 Ang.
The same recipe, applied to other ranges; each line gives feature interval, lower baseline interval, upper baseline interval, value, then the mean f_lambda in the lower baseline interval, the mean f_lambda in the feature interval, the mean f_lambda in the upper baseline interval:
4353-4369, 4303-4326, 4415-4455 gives 0.2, 15.6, 16.1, 17.6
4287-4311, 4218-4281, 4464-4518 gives -0.4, 15.8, 16.4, 17.6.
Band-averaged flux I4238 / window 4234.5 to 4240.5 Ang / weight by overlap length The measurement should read 15.2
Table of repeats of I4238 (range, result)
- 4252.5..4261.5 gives 16.4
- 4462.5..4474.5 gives 17.4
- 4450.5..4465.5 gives 18.2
